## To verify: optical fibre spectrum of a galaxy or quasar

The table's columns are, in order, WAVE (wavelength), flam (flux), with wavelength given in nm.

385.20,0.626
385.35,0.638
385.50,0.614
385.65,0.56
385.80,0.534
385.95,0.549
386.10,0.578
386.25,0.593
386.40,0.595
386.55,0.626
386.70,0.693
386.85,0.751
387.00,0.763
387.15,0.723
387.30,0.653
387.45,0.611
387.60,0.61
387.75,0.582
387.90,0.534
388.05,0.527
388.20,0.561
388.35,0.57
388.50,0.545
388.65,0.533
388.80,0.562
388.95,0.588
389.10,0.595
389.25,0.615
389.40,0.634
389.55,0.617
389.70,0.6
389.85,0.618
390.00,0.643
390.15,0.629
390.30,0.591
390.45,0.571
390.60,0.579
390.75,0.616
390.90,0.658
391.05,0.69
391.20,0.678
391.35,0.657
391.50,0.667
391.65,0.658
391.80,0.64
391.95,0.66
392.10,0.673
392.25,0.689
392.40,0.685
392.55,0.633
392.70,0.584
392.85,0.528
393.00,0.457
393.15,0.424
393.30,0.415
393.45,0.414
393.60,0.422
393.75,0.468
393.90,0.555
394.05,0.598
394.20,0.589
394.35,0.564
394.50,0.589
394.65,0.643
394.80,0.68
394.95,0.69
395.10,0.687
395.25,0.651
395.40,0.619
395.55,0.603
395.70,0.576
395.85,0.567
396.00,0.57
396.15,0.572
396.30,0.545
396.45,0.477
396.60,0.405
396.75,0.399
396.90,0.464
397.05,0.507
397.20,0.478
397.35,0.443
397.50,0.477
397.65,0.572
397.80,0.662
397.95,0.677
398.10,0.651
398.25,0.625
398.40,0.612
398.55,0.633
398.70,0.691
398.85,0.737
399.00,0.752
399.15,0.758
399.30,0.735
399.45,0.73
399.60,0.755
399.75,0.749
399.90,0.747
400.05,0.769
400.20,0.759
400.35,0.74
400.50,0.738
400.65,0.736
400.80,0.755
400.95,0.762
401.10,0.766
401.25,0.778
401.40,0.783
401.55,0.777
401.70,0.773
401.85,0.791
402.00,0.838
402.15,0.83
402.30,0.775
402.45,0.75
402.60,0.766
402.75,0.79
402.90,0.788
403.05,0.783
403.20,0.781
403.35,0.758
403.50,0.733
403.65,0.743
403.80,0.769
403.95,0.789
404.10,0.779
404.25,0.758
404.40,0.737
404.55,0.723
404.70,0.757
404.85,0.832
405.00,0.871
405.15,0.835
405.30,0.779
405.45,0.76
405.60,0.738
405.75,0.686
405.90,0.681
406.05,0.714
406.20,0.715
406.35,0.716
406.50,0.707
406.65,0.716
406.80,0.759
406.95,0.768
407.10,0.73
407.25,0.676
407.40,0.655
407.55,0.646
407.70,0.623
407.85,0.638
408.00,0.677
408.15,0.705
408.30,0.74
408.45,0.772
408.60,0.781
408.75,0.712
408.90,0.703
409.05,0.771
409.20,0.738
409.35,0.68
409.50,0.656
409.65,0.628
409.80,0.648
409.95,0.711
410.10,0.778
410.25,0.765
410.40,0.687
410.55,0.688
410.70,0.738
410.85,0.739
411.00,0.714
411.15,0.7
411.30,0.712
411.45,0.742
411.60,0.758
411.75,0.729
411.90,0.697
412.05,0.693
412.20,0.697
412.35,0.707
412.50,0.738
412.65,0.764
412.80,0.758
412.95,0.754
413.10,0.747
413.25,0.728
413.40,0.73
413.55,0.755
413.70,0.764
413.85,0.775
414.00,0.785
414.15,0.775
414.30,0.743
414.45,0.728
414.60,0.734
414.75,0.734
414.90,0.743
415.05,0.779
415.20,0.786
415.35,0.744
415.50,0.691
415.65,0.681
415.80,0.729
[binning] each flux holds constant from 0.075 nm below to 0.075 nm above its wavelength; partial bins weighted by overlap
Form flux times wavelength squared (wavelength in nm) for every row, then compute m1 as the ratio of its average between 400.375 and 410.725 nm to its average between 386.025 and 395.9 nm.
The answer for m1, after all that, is 1.32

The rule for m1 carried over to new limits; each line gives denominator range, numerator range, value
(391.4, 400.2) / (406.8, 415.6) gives 1.30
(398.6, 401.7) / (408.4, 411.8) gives 1.01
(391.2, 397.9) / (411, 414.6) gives 1.43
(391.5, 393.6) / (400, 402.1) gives 1.41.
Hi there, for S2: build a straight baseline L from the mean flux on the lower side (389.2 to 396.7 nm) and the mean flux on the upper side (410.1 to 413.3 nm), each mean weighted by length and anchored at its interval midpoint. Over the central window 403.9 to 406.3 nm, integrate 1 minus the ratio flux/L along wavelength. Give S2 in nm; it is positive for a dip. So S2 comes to -0.28 nm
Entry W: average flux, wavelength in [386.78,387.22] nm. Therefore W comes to 0.746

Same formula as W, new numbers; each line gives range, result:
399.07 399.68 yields 0.745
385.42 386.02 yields 0.565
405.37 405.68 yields 0.748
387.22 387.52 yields 0.634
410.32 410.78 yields 0.705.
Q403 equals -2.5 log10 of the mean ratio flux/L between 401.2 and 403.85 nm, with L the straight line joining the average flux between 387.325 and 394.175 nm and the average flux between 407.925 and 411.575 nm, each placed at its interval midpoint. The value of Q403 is -0.17 mag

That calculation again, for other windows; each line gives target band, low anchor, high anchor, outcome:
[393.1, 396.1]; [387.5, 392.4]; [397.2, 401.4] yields 0.15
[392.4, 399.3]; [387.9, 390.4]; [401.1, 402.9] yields 0.20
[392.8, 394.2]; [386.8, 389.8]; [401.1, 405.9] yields 0.35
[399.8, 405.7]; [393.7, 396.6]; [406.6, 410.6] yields -0.18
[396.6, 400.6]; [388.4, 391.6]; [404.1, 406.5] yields 0.08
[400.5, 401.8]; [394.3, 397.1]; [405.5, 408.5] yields -0.20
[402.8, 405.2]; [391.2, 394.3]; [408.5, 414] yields -0.17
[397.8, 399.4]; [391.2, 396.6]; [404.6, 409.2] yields -0.08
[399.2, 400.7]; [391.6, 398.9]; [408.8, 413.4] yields -0.21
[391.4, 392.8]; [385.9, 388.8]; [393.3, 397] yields -0.14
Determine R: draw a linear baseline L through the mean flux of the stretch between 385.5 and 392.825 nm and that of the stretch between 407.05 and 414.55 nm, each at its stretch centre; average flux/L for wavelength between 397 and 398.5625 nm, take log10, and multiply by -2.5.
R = 0.15 mag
